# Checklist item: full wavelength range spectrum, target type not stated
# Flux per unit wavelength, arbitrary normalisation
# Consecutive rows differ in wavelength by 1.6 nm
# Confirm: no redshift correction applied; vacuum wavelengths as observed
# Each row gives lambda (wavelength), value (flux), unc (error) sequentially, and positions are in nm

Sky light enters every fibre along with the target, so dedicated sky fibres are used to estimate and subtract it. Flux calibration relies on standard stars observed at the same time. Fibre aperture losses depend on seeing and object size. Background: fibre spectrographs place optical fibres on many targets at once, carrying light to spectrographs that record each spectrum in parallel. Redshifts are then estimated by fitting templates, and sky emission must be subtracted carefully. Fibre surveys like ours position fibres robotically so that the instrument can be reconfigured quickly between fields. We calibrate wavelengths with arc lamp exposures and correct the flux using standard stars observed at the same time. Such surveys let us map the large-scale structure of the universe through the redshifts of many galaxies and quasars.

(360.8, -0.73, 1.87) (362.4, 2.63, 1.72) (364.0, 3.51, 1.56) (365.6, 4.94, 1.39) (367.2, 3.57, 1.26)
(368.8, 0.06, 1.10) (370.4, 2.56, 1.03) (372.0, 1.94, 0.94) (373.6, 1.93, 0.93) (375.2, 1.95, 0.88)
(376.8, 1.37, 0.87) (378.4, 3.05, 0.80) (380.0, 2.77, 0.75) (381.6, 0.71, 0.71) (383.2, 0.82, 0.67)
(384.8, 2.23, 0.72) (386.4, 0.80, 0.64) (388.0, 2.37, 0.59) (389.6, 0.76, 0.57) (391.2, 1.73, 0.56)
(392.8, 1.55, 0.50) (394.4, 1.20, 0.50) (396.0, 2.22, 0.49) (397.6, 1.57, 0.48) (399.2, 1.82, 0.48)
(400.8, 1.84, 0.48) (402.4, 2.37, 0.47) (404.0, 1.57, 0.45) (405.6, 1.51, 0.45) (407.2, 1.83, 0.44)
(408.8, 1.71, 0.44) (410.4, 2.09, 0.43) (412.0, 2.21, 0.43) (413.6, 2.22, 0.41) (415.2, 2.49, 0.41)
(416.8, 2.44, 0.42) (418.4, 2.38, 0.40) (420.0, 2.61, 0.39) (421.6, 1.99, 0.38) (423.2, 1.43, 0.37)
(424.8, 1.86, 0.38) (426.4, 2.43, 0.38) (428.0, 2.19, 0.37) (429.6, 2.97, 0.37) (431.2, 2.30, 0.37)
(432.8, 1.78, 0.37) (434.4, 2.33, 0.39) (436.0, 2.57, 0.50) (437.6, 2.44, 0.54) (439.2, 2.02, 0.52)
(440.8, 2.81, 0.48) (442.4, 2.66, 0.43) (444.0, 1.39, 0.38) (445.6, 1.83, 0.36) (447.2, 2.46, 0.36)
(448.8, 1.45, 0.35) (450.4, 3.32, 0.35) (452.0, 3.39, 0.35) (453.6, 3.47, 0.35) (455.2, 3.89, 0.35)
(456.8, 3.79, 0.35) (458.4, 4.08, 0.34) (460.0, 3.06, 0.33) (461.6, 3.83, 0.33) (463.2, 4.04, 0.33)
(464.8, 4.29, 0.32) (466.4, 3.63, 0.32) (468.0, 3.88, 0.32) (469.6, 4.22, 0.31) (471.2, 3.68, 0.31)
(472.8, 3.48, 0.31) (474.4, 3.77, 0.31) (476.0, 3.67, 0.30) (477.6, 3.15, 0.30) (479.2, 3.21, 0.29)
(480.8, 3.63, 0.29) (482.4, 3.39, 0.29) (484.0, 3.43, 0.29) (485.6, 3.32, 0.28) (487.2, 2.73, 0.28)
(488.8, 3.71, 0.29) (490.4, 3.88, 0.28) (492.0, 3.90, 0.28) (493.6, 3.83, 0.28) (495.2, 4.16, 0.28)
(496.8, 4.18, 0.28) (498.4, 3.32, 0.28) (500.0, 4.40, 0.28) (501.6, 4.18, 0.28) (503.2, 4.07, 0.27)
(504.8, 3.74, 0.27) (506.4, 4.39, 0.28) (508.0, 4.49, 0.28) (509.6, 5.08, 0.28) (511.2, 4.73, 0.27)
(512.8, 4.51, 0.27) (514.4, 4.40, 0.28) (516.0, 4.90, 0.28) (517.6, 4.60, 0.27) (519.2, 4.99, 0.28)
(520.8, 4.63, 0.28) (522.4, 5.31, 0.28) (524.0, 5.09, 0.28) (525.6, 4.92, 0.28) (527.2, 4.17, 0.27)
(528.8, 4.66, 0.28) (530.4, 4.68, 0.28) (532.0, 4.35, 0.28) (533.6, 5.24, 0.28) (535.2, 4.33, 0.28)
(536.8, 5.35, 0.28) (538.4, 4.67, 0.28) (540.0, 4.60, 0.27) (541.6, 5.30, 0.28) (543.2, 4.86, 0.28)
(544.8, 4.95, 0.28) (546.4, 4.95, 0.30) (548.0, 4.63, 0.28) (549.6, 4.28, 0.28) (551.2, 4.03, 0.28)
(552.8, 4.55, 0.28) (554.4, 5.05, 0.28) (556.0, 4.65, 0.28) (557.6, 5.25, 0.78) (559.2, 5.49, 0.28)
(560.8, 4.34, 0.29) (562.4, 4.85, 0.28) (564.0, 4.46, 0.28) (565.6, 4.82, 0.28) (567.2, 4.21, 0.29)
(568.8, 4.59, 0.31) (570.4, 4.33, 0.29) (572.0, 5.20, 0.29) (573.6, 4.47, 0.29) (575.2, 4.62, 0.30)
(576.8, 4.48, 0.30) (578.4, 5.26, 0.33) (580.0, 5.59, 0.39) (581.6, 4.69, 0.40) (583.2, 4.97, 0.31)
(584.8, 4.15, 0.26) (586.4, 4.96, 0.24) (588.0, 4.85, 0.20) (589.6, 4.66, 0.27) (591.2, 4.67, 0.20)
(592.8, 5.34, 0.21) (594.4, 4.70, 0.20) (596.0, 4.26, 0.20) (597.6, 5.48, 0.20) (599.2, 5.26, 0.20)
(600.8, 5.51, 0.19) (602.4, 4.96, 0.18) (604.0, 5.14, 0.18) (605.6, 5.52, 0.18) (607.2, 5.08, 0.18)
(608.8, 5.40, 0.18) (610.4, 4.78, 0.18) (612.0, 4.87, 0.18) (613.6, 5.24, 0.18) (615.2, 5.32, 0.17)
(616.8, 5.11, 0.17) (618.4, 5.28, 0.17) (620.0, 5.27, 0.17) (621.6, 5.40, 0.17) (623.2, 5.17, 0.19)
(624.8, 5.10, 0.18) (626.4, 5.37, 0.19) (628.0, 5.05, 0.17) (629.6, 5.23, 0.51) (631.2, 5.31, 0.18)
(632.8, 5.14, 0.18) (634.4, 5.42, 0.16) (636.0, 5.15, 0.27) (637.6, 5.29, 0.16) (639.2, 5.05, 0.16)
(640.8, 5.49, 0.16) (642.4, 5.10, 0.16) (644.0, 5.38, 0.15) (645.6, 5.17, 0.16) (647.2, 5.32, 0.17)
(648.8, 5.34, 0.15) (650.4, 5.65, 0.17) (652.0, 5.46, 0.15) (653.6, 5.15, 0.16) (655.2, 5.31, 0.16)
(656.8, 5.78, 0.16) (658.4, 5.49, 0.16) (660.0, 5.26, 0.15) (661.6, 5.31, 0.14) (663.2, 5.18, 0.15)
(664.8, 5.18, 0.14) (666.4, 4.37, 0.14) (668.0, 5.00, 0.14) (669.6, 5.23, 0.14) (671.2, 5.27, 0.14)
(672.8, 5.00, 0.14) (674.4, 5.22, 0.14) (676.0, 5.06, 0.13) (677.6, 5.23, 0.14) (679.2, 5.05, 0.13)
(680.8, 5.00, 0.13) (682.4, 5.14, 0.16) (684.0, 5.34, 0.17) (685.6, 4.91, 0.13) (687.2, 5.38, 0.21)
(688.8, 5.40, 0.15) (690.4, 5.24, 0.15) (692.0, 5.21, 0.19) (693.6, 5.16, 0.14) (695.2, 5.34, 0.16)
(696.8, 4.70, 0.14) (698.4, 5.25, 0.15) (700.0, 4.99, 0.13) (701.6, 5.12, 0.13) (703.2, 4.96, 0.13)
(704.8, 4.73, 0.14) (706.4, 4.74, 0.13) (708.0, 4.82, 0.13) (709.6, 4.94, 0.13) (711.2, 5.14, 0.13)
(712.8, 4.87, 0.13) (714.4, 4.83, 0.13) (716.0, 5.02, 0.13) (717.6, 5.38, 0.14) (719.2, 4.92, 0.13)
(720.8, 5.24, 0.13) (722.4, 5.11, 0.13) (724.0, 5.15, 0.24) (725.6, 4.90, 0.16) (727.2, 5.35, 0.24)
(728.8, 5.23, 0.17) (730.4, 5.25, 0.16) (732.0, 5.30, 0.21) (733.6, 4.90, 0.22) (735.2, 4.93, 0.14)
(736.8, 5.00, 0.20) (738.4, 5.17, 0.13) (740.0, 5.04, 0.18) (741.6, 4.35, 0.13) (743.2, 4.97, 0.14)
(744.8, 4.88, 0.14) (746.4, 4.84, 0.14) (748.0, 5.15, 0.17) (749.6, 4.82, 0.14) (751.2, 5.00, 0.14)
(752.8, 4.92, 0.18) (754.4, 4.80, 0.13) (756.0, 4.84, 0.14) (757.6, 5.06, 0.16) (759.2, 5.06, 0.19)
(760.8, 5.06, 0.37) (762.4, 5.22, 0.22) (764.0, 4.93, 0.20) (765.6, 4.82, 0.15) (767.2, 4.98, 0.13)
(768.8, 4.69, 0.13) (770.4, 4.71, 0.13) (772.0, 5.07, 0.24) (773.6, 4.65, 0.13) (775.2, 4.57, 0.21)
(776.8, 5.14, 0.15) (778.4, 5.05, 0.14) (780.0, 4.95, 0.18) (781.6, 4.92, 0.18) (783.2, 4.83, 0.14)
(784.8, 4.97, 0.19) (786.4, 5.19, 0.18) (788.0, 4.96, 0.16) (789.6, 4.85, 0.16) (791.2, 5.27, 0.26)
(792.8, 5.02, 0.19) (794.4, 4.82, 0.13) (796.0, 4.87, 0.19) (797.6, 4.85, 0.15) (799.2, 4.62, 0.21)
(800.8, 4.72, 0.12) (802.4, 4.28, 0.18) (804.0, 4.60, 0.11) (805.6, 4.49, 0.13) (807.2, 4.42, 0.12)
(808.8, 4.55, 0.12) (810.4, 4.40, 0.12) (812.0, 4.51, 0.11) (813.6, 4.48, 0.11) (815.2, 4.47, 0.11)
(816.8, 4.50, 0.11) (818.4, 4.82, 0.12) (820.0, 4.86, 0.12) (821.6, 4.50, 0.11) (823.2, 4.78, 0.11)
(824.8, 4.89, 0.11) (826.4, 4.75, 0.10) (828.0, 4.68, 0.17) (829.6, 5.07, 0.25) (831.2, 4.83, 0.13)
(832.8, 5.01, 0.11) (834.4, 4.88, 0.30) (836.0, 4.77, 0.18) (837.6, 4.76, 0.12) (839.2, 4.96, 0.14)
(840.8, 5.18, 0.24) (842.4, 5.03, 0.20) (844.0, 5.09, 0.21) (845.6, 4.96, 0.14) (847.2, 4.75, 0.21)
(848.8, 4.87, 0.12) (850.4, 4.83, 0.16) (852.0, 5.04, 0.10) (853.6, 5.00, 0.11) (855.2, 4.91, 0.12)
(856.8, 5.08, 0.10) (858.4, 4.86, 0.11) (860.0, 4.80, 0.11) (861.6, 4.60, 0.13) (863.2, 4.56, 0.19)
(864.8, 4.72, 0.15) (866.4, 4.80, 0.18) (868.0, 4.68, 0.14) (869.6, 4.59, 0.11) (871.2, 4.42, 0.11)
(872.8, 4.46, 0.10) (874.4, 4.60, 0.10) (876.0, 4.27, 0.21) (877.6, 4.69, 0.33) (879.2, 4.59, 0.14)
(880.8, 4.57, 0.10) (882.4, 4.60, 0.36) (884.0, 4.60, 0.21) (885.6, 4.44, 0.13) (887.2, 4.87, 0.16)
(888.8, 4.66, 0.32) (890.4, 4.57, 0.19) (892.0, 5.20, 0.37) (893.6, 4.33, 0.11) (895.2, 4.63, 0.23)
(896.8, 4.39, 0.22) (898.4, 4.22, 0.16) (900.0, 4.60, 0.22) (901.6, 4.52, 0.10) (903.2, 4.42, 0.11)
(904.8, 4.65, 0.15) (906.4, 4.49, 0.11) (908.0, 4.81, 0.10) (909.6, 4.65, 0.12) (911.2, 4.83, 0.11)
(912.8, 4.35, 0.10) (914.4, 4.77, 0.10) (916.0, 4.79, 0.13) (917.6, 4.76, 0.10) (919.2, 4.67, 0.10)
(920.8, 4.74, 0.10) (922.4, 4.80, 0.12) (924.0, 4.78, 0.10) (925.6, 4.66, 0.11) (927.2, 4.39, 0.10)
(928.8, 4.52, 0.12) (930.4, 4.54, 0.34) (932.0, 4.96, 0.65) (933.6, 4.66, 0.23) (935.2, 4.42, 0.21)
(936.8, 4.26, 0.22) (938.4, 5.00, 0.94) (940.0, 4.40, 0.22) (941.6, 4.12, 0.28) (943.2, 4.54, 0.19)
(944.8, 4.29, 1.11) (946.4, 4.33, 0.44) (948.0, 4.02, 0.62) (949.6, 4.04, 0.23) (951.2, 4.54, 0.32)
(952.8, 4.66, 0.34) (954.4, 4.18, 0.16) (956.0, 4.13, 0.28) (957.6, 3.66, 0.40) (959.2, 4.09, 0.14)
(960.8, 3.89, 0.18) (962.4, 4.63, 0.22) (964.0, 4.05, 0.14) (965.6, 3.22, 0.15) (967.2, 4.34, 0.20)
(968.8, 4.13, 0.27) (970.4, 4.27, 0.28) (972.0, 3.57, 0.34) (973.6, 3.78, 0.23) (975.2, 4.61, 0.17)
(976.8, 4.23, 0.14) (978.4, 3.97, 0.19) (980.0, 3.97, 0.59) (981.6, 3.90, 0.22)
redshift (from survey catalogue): 0.13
